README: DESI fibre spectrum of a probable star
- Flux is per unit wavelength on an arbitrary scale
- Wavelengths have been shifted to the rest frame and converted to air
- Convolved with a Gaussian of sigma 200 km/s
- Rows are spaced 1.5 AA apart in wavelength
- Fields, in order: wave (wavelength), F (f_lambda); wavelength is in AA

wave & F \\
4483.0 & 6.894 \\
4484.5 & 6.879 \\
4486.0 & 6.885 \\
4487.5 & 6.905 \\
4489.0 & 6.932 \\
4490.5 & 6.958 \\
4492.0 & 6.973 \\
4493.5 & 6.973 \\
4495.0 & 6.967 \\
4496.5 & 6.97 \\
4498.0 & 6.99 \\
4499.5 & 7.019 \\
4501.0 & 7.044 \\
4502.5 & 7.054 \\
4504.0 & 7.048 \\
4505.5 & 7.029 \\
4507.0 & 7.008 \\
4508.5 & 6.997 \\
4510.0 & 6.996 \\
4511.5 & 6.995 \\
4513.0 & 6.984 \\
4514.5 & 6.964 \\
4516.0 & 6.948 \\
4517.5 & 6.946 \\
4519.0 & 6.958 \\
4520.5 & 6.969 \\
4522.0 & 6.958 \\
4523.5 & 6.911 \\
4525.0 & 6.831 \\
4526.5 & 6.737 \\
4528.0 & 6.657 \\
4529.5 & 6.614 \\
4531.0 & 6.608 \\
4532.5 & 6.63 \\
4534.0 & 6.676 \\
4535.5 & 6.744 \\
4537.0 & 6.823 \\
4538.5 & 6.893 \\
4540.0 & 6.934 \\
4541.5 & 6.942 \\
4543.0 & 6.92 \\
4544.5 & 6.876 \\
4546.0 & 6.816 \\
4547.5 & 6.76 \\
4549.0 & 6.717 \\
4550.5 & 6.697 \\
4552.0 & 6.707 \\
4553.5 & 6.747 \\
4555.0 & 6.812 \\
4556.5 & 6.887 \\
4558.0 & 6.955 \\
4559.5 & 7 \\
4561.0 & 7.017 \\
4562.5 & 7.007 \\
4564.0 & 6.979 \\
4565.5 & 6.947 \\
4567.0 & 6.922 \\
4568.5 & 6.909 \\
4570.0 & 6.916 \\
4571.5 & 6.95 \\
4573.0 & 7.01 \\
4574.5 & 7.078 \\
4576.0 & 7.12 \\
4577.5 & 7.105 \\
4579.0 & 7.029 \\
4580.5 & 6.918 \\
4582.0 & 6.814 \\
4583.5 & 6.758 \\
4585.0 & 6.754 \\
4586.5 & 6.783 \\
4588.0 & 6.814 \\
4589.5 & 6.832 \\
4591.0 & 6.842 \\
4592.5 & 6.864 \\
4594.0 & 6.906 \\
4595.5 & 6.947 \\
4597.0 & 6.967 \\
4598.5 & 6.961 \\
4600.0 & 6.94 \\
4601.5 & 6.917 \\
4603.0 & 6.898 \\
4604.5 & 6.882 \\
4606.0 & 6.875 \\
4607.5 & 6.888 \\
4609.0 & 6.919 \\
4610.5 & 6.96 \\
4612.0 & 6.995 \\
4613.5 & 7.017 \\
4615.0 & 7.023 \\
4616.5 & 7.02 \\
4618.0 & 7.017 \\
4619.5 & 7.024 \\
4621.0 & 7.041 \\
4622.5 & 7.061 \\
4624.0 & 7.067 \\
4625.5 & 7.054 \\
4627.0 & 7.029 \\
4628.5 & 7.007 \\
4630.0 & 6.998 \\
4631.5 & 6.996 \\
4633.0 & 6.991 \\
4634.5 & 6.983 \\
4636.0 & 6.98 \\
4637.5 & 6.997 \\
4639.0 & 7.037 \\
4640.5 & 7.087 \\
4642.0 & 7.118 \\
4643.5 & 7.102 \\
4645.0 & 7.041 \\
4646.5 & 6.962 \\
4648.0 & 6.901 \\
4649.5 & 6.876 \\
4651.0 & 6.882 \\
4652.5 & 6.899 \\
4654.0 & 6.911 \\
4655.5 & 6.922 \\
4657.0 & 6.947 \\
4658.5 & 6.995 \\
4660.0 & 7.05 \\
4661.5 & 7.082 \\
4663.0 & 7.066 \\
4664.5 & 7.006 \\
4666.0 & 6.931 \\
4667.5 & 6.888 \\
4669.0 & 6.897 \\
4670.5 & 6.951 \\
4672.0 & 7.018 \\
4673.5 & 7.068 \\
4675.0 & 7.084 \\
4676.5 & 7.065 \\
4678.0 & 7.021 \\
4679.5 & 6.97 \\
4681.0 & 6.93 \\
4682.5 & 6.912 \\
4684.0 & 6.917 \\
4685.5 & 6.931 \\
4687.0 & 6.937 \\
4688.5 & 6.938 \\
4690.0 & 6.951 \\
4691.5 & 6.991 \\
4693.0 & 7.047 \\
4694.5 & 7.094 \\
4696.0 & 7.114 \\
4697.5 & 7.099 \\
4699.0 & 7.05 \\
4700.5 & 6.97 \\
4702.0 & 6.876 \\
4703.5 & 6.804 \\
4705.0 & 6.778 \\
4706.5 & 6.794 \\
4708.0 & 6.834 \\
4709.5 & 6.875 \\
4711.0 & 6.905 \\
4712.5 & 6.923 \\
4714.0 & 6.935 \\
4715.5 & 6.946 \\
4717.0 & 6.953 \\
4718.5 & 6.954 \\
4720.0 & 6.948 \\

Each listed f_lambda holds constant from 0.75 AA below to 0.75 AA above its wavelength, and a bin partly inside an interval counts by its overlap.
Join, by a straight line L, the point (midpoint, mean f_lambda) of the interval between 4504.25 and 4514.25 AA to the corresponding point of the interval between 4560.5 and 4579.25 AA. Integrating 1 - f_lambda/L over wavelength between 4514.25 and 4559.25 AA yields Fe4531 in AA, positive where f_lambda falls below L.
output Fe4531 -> 1.1 AA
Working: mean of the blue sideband 7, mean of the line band 6.82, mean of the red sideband 7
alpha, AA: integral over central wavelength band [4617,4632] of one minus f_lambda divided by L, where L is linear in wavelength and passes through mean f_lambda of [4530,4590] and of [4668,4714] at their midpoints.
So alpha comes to -0.3 AA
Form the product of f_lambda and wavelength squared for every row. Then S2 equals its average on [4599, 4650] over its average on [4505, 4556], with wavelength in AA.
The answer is 1.06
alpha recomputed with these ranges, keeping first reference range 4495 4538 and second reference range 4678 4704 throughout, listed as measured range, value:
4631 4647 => -0.2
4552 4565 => 0.0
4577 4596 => 0.2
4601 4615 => 0.0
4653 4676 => -0.1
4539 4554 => 0.2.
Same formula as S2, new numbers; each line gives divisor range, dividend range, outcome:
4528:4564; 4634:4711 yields 1.08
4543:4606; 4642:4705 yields 1.06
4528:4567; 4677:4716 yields 1.08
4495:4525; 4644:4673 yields 1.06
